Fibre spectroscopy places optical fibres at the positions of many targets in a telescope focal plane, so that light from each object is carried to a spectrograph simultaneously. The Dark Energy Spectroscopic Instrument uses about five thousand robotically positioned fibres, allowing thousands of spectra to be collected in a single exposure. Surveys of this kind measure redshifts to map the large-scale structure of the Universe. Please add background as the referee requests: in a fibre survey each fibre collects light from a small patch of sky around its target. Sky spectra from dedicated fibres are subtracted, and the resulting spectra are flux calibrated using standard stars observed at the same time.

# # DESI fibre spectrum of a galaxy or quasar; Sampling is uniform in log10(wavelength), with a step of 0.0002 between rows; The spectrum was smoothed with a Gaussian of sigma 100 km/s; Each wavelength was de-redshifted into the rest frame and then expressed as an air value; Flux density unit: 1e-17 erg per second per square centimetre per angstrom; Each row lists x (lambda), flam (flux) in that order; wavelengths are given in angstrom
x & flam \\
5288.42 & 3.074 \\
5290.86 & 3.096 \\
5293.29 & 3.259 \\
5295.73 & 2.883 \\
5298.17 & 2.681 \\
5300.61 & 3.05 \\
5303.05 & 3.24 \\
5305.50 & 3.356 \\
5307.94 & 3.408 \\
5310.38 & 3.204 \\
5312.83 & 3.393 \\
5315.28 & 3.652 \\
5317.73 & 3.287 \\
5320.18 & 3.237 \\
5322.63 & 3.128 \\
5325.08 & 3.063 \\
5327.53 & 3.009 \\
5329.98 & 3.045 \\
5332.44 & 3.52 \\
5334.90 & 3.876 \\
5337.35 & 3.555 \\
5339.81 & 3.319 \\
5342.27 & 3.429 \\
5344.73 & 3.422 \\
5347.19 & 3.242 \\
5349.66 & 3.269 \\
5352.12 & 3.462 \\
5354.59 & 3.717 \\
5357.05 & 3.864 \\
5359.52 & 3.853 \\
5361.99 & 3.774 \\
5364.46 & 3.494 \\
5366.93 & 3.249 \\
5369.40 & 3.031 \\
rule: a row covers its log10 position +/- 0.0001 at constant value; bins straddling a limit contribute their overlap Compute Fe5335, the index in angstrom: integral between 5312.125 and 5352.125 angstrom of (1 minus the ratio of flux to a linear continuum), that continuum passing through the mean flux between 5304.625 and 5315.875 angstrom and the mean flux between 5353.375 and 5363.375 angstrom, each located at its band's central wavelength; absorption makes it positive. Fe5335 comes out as 2.58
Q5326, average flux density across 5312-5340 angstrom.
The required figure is 3.34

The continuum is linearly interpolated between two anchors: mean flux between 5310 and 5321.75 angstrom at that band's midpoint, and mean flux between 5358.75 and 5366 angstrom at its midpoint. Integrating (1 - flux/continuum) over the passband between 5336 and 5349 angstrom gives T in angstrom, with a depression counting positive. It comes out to 0.5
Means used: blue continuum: 3.36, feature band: 3.39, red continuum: 3.68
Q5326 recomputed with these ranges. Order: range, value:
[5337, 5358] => 3.47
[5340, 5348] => 3.37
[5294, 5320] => 3.22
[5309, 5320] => 3.37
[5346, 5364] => 3.59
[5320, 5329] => 3.1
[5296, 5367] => 3.37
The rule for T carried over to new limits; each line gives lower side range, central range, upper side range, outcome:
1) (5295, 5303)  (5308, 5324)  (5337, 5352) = -1.2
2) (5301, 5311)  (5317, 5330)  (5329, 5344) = 1.0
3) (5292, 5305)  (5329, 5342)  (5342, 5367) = -0.4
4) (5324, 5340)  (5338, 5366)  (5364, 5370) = -2.0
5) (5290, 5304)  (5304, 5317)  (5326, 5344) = -1.0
